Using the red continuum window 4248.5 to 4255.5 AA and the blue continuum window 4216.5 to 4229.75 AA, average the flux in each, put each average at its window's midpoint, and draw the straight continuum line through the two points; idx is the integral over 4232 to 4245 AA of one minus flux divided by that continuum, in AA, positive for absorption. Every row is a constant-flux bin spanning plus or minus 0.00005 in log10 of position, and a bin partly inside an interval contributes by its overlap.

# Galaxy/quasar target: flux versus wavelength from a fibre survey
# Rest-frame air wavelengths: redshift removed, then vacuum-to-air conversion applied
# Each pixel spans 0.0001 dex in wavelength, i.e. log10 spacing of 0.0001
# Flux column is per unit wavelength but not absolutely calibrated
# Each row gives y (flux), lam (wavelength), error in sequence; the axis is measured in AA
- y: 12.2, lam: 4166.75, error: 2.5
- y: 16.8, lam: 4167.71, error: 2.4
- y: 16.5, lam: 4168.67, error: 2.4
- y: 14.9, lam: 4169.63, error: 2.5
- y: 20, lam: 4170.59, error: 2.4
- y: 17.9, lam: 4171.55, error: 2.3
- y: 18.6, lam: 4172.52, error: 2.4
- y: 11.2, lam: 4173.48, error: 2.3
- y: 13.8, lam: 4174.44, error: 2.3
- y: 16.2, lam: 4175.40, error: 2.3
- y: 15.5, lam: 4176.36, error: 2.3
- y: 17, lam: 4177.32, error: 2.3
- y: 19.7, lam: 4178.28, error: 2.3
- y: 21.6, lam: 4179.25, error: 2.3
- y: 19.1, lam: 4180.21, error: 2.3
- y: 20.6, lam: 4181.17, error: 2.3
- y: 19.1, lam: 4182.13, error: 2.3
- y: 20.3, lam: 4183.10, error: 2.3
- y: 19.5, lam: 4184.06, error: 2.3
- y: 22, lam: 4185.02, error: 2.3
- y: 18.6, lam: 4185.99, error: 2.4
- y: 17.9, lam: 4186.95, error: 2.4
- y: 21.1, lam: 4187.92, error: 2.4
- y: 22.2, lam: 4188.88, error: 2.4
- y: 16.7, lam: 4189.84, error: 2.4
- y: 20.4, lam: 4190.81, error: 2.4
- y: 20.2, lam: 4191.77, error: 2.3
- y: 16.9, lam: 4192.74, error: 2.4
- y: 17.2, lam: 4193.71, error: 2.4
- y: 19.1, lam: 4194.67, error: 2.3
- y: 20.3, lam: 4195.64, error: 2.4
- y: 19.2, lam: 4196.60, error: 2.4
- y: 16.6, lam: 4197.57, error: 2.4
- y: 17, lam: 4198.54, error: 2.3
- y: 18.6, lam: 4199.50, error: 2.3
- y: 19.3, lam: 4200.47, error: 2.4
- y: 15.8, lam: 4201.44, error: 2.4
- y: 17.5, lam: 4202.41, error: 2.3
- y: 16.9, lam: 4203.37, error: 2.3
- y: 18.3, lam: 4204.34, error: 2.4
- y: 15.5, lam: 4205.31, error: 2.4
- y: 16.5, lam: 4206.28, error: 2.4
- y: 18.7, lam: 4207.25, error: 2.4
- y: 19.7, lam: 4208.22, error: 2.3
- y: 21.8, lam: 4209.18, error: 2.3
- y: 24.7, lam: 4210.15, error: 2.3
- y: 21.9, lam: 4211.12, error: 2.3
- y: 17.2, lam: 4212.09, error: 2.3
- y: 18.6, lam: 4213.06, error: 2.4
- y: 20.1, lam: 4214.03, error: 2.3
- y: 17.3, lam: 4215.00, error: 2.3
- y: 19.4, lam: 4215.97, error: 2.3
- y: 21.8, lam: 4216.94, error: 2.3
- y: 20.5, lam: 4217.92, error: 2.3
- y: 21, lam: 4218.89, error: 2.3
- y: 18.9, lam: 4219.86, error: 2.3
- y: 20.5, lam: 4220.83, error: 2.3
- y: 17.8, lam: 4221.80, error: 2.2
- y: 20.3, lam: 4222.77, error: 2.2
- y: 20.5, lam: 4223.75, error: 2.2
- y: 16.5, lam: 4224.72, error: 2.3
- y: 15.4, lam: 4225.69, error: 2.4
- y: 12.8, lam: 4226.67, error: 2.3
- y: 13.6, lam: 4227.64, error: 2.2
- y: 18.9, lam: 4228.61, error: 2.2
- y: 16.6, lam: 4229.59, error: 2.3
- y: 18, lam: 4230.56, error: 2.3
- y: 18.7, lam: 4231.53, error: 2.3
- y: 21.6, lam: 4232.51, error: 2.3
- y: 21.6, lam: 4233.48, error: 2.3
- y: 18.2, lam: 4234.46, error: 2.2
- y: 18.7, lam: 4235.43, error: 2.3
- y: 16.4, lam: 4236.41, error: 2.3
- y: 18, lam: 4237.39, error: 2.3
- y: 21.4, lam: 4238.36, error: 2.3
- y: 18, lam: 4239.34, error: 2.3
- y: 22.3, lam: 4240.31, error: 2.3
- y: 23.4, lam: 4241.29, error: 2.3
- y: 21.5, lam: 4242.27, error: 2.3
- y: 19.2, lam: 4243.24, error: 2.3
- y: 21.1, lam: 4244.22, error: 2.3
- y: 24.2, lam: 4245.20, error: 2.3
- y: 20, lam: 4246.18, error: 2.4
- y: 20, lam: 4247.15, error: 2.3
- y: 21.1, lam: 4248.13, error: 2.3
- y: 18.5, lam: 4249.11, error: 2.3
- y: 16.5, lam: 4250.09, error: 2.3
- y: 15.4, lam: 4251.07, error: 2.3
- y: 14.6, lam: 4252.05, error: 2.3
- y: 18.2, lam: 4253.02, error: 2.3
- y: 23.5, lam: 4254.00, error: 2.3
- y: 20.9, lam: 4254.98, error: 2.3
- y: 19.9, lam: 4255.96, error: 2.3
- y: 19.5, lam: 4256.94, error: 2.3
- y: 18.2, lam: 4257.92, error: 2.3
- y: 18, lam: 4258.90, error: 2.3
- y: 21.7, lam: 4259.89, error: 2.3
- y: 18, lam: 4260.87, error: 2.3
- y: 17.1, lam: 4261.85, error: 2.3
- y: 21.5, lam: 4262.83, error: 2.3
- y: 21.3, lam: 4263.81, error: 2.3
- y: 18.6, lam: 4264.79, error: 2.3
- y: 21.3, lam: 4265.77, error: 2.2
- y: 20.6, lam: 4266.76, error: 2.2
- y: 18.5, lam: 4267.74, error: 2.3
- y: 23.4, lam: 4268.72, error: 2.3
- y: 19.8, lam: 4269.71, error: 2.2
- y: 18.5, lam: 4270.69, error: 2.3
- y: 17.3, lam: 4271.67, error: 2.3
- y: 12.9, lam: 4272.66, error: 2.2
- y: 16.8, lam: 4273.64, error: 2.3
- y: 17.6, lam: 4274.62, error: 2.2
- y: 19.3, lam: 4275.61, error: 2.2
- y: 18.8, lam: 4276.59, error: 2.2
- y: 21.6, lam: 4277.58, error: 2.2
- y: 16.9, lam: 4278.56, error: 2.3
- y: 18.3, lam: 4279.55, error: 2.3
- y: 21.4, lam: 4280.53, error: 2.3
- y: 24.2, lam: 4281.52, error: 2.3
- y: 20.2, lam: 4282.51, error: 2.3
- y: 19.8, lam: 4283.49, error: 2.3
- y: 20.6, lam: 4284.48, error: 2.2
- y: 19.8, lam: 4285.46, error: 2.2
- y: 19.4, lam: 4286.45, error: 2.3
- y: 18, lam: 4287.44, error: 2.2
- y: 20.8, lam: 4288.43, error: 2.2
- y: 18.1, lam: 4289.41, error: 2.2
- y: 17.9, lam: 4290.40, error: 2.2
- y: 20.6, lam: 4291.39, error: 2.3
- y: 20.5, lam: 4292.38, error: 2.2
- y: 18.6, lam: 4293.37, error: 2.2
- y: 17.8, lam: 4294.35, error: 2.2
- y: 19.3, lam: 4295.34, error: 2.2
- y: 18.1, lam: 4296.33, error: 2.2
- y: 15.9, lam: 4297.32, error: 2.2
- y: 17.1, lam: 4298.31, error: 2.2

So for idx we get -1.4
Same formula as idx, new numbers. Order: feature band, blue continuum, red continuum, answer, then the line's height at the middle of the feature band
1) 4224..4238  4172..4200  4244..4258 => 1.1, 19.2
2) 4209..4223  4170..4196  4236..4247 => -0.3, 19.7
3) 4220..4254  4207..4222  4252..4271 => 1.8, 19.9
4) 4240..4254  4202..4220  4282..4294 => -0.3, 19.4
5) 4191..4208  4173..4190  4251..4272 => 0.7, 18.7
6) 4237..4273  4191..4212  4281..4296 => -0.6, 19.3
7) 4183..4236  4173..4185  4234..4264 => -0.4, 18.7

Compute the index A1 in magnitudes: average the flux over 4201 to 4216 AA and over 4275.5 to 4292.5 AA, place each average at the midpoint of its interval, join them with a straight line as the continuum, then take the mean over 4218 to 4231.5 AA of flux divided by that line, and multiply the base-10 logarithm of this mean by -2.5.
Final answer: 0.06 mag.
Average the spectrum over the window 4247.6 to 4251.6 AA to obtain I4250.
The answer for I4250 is 17.8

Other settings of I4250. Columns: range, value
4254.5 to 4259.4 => 19.3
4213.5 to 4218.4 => 19.8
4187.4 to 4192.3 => 20.1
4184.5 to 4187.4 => 19.5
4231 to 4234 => 20.6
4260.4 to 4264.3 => 19.5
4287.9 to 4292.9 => 19.6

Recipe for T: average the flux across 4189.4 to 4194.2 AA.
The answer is 18.3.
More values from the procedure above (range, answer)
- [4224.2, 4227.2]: 15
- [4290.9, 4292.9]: 20.5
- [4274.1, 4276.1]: 18.4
